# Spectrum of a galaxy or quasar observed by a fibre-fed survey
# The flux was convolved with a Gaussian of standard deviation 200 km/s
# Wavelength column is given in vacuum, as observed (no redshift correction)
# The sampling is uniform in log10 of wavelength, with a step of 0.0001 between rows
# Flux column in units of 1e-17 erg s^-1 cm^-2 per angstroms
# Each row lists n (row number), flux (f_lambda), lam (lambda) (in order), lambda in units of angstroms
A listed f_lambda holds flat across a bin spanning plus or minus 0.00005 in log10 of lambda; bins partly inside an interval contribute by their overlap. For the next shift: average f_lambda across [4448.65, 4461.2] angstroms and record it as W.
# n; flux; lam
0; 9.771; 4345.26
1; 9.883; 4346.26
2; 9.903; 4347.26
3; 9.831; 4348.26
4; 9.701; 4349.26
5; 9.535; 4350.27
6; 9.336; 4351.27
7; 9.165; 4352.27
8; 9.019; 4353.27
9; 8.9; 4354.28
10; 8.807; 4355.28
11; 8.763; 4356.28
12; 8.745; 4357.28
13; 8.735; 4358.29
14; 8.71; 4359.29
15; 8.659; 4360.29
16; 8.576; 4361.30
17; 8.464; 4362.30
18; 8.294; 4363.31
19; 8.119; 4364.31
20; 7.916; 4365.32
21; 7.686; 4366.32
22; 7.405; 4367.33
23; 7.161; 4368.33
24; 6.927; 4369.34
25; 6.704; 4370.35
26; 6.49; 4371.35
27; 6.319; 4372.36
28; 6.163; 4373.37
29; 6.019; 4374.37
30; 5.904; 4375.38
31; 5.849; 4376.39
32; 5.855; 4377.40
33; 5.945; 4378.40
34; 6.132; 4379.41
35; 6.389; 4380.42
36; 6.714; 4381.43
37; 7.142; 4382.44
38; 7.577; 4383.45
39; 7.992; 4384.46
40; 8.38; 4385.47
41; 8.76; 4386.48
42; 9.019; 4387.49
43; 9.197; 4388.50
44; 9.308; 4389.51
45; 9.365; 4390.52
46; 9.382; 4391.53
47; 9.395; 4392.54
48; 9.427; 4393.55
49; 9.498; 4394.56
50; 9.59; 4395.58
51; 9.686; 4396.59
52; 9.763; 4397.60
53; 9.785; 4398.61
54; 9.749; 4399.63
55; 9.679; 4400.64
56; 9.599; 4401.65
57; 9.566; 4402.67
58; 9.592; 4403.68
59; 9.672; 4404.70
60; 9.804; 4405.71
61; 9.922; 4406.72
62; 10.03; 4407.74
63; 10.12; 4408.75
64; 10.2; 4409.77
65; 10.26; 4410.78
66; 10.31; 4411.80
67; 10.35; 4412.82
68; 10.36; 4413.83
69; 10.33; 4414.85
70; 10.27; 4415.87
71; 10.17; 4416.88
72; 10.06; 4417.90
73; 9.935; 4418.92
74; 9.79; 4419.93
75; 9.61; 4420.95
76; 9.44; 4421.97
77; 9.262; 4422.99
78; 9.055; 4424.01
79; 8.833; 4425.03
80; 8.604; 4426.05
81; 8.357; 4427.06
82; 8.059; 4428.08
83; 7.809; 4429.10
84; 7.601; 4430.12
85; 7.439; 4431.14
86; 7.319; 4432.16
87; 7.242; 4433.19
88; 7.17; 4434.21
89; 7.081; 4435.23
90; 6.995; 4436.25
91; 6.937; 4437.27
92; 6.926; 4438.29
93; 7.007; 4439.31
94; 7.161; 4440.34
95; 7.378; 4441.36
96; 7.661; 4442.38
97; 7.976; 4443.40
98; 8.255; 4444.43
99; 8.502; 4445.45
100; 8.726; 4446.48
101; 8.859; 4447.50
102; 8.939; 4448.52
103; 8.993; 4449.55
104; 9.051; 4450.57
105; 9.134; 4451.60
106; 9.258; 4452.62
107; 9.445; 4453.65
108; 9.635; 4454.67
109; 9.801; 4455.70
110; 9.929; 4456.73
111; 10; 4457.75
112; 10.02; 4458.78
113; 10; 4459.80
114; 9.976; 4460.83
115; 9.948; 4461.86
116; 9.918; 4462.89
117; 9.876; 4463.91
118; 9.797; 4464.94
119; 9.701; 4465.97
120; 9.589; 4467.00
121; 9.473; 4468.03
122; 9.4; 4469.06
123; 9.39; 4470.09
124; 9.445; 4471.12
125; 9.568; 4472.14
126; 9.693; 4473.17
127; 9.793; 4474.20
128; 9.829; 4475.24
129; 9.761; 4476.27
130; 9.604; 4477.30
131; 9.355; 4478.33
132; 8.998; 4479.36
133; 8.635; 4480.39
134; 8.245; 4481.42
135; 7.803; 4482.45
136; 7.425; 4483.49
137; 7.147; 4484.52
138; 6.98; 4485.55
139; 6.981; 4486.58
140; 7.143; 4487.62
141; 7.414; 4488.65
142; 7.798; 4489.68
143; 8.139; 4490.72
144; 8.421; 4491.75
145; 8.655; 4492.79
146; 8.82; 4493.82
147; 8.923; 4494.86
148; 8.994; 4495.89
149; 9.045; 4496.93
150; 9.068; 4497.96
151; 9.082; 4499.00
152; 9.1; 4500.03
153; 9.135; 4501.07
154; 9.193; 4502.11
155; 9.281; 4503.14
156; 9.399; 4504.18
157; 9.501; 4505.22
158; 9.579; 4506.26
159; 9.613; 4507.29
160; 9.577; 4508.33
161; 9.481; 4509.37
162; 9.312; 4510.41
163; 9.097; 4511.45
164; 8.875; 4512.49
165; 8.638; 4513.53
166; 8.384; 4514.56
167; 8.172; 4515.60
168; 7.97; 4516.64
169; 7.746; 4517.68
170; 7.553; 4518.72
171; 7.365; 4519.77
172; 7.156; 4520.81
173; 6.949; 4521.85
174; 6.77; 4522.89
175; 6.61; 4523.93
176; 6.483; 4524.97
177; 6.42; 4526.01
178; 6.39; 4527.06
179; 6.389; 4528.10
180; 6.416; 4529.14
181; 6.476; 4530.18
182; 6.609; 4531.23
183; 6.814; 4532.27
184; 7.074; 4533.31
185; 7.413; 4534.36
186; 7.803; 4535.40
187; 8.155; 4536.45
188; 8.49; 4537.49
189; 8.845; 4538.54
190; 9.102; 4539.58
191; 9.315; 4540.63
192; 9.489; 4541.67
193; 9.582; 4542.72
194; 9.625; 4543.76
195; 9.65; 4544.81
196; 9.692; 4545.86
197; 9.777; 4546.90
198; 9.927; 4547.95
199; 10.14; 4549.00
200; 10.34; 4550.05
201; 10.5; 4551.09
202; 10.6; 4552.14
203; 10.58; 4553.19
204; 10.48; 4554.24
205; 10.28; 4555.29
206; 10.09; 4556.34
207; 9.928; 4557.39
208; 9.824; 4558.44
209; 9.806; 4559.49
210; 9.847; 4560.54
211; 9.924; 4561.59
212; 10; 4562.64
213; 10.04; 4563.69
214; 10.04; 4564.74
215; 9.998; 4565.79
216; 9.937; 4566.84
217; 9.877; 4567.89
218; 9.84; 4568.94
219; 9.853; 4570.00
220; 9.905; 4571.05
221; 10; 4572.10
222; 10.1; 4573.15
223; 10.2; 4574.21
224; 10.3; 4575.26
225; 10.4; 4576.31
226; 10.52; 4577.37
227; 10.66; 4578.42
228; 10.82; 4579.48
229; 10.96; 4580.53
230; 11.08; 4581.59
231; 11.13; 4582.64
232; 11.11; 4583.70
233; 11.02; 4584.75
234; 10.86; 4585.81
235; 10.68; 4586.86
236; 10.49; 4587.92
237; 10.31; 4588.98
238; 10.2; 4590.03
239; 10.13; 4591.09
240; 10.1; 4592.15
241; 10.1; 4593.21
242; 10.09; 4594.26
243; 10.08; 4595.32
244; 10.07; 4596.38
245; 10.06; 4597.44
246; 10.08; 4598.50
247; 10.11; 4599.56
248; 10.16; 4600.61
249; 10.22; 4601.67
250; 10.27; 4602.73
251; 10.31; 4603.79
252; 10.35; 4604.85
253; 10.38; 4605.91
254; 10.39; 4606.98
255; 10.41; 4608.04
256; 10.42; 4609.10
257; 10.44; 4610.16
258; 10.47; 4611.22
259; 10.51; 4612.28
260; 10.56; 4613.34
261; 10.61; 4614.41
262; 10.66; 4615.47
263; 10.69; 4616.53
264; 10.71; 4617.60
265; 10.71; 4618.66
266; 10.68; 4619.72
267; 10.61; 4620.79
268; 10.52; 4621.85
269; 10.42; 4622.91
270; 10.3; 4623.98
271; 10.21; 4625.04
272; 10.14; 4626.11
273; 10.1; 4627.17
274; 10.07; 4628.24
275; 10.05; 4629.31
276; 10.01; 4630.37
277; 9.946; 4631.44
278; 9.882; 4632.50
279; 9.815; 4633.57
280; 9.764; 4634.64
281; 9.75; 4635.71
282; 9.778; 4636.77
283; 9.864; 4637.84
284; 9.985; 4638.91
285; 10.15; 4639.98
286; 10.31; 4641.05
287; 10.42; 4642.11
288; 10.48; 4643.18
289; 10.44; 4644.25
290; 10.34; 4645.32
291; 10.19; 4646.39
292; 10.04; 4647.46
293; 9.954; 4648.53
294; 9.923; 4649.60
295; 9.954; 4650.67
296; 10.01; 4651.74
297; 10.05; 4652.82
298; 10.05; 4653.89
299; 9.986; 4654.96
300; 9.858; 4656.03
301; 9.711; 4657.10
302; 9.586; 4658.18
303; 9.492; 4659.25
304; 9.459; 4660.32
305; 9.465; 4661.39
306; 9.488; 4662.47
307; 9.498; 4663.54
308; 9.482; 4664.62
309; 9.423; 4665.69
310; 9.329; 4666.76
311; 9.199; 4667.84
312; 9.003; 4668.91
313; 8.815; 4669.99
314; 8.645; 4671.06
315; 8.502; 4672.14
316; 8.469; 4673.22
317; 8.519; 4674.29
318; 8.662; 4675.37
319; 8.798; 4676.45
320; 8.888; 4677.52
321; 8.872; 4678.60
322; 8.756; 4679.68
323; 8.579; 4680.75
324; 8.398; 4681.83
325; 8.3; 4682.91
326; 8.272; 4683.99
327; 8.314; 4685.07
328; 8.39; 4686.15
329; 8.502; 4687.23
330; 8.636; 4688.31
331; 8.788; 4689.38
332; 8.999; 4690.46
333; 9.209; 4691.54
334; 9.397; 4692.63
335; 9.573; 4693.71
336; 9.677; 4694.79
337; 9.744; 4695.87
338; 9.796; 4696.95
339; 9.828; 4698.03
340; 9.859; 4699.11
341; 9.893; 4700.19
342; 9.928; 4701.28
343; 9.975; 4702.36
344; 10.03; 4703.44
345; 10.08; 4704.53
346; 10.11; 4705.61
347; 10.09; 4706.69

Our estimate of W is 9.58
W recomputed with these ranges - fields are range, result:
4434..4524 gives 8.69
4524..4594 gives 9.52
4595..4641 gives 10.2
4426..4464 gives 8.49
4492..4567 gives 8.82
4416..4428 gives 9.36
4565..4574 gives 9.95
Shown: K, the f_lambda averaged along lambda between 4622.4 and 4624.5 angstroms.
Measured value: 10.3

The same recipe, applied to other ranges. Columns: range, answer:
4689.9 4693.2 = 9.18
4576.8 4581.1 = 10.7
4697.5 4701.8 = 9.87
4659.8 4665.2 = 9.48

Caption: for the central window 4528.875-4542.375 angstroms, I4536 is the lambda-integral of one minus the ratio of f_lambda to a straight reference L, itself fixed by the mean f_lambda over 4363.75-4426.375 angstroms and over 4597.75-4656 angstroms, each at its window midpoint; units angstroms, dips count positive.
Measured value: 2.42 angstroms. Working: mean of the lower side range 8.67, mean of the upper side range 10.2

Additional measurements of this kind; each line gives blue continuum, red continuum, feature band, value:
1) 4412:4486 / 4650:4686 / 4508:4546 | 4.28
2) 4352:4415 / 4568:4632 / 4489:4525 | 3.91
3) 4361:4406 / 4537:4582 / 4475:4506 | 2.26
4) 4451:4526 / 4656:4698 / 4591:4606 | -2.04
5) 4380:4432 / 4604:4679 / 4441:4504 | 2.99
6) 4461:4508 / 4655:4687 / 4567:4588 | -3.54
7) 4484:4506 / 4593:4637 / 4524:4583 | 0.33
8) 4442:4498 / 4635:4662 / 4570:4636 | -4.39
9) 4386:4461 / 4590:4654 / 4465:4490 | 1.70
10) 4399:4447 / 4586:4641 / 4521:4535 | 4.26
